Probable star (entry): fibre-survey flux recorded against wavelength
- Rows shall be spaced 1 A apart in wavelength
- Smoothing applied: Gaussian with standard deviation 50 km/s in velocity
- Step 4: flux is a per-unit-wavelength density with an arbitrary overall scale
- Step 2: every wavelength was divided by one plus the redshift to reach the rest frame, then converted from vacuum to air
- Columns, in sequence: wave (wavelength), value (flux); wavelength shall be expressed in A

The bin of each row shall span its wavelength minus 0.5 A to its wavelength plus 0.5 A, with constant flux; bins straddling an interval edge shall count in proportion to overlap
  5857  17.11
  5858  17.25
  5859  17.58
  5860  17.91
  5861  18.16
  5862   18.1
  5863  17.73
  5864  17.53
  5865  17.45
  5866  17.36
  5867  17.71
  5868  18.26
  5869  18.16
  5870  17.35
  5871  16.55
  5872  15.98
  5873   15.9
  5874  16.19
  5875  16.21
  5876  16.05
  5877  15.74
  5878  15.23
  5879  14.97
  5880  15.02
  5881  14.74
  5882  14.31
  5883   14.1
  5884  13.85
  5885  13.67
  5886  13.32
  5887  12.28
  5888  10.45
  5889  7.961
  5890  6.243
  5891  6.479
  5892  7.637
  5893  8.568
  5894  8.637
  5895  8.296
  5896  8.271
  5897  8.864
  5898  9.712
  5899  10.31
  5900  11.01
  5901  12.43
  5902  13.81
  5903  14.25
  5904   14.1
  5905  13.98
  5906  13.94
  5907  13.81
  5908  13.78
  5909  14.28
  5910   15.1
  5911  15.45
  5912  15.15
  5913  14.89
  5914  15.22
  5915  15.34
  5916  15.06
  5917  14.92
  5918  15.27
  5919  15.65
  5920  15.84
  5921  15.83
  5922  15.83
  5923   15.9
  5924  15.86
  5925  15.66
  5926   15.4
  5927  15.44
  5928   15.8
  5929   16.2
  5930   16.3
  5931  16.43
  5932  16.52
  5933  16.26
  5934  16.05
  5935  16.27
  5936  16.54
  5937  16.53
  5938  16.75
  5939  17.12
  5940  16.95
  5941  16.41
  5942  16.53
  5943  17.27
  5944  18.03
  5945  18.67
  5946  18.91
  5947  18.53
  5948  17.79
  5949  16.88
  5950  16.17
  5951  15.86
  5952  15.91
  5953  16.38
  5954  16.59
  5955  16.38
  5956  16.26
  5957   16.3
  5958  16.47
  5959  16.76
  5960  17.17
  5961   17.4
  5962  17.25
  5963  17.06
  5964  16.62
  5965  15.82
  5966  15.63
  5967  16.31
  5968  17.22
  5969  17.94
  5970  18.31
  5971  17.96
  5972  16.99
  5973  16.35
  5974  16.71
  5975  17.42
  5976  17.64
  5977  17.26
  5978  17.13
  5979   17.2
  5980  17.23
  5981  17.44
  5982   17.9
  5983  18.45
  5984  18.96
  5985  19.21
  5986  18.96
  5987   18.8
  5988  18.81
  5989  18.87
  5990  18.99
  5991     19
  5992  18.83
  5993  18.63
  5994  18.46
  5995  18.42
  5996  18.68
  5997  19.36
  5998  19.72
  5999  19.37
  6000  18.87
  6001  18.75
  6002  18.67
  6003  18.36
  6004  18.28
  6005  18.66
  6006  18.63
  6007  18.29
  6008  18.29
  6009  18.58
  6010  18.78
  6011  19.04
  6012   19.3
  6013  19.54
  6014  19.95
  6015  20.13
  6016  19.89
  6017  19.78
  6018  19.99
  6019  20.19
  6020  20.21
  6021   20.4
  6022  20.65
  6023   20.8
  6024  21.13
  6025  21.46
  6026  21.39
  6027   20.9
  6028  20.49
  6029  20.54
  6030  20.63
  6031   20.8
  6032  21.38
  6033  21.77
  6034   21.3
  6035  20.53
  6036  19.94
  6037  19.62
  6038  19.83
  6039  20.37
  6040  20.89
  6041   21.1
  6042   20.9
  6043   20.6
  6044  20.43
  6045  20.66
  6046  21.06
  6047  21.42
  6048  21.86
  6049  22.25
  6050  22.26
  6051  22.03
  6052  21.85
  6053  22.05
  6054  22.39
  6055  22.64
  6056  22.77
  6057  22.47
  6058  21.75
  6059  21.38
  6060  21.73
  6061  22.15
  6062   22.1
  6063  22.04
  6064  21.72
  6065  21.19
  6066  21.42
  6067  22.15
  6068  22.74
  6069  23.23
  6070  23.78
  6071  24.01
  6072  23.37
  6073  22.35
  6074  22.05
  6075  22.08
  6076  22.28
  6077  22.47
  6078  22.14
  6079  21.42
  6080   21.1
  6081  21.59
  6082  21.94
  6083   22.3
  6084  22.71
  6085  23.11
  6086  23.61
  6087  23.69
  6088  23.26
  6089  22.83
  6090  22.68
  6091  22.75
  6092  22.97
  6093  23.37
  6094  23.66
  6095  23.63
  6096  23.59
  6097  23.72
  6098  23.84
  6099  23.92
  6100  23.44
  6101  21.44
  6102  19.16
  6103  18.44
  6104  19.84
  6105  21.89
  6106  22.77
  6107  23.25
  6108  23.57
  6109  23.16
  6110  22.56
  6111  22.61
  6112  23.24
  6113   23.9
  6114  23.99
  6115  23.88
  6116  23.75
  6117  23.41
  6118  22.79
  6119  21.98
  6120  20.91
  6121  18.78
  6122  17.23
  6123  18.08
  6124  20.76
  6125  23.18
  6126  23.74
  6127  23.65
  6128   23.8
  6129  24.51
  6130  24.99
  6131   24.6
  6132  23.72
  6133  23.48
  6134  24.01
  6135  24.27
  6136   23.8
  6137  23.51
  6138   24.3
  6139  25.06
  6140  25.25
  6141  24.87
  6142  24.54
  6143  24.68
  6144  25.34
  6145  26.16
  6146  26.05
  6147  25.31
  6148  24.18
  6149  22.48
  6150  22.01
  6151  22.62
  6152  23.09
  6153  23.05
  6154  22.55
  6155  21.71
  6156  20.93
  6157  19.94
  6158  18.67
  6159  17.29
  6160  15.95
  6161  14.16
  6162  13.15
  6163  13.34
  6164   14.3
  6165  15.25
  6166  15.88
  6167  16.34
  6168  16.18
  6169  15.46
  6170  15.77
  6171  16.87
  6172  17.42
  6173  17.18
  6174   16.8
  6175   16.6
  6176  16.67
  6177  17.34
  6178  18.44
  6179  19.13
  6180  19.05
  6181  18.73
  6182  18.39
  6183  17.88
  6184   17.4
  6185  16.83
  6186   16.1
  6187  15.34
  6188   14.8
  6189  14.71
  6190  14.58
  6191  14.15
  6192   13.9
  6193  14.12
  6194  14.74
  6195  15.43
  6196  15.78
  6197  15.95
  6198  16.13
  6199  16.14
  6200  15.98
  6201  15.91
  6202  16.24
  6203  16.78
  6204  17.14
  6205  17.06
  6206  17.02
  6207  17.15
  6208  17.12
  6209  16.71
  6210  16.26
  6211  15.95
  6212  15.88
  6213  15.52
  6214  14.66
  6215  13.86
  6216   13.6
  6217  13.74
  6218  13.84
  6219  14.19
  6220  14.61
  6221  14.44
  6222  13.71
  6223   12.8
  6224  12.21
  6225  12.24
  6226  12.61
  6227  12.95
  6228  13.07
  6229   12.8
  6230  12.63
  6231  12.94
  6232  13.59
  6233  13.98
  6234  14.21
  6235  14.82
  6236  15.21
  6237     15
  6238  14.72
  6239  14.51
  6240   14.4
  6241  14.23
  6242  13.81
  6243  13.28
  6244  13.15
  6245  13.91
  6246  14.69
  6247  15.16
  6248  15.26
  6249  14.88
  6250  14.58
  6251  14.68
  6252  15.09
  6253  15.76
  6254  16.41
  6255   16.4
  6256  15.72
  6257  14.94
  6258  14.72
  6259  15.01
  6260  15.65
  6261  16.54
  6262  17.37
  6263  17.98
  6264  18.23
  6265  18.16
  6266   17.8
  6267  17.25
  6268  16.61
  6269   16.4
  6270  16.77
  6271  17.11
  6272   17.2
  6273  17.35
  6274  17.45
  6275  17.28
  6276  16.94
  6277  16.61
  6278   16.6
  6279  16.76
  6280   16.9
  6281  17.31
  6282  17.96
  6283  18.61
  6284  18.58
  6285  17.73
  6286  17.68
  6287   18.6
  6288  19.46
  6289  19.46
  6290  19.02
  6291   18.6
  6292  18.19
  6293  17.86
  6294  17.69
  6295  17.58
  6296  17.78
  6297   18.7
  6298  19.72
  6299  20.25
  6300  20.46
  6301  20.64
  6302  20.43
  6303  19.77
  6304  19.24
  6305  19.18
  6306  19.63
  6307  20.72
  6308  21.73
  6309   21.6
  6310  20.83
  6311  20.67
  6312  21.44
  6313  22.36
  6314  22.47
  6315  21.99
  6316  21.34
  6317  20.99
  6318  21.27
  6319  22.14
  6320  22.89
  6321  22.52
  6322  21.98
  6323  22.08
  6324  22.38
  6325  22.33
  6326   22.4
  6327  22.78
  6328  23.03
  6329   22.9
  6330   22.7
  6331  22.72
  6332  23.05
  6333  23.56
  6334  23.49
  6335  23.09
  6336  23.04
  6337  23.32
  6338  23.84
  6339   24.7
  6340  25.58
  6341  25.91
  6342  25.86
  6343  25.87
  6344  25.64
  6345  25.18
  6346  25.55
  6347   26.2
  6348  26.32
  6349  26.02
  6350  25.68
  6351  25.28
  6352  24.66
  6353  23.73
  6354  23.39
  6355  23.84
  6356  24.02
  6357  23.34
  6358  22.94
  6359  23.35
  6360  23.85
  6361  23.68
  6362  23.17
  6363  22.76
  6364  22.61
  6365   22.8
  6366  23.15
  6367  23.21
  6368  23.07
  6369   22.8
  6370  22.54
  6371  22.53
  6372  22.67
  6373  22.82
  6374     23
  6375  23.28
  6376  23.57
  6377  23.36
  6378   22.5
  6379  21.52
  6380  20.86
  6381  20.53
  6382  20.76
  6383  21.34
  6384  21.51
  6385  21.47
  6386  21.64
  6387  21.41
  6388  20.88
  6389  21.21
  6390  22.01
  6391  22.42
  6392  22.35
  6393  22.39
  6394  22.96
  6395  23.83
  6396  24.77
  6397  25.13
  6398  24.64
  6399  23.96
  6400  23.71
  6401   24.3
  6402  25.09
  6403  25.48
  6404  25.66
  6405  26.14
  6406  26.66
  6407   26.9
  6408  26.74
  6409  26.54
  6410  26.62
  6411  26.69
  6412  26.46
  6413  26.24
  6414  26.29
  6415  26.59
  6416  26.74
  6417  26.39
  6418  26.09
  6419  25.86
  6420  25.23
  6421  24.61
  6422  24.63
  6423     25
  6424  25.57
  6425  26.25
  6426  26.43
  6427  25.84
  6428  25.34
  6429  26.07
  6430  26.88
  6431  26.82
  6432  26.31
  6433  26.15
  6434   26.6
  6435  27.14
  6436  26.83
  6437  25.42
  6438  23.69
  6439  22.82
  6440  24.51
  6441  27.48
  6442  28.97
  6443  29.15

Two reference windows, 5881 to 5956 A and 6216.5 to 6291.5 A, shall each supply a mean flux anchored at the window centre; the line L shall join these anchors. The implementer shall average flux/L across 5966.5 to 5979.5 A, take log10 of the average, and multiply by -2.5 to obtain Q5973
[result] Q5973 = -0.18 mag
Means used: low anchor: 14.4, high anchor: 15.6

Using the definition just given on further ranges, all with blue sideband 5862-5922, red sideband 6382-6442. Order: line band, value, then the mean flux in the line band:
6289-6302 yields 0.18 mag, 19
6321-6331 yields 0.03 mag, 22.5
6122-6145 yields -0.24 mag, 23.7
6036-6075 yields -0.25 mag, 21.8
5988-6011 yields -0.16 mag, 18.8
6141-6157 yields -0.21 mag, 23.6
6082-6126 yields -0.22 mag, 22.4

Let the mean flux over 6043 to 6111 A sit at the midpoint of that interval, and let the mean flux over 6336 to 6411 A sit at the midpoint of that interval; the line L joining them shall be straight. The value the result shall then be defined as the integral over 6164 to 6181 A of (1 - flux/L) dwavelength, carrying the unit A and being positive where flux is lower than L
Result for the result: 4.4 A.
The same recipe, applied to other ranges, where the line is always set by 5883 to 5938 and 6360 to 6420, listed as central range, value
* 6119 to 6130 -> -2.1 A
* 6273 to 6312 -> 5.2 A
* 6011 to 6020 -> -2.3 A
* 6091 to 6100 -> -3.1 A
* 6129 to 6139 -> -3.2 A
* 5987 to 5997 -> -2.3 A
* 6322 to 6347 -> -1.3 A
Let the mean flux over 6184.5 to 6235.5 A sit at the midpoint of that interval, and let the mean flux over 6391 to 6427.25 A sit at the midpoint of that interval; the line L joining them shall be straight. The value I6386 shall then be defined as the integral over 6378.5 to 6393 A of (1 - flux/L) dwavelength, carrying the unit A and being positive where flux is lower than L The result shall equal 1.61 A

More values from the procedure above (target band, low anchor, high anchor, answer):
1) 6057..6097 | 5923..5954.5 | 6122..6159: -2.6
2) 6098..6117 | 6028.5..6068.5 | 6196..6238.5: -3.4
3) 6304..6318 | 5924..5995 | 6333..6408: 1.0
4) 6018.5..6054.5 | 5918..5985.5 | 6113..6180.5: -4.7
